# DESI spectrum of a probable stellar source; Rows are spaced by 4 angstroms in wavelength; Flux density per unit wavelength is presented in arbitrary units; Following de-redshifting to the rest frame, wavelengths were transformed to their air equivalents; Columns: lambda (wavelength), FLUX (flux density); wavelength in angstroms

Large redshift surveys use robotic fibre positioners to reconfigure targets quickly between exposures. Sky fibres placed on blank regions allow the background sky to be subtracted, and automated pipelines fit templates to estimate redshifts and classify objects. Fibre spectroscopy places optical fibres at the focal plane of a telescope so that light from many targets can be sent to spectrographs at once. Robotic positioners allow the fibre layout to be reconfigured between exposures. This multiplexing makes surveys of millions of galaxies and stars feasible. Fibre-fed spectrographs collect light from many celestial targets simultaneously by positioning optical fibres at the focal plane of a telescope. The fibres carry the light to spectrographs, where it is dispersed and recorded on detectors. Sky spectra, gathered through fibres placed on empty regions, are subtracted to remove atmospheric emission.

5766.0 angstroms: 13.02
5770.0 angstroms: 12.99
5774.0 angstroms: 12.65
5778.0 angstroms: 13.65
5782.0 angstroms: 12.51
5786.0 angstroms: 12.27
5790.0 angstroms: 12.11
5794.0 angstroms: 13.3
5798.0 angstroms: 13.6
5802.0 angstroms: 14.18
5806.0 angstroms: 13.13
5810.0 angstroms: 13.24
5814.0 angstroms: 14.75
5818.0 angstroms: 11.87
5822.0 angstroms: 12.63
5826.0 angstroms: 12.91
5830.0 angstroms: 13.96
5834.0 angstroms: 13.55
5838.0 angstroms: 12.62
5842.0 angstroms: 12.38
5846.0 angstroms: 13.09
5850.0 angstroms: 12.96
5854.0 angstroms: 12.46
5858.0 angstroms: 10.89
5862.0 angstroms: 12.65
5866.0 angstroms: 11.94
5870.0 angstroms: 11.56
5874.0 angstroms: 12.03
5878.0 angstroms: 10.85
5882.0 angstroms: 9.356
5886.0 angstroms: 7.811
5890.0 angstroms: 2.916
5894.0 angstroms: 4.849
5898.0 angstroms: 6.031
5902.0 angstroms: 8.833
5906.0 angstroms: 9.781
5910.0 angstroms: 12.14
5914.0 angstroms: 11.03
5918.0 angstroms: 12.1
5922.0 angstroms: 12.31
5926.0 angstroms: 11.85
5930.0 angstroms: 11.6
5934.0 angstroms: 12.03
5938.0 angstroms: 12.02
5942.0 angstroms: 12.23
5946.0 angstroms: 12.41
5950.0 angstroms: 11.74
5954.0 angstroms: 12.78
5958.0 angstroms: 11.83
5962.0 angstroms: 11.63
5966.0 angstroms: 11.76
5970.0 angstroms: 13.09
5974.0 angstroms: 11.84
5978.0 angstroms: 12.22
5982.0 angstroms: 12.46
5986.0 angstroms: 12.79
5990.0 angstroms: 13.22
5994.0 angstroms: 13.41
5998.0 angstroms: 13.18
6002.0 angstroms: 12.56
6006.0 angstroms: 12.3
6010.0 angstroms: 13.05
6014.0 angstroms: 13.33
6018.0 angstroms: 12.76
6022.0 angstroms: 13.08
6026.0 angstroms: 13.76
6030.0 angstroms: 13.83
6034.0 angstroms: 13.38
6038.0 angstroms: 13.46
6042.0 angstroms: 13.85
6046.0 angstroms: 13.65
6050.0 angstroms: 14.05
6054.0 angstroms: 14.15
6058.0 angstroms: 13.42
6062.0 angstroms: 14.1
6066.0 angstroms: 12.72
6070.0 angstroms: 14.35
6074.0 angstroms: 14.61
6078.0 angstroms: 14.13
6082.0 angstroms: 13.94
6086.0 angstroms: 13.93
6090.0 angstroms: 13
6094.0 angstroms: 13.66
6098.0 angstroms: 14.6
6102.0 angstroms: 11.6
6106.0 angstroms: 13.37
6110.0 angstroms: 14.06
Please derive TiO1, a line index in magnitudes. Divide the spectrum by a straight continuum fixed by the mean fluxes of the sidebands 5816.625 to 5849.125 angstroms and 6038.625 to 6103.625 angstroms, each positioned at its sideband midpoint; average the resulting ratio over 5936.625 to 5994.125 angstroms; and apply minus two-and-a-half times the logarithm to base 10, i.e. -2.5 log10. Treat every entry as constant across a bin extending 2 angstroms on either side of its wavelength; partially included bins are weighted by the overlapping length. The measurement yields 0.09 mag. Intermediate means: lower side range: 12.9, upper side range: 13.7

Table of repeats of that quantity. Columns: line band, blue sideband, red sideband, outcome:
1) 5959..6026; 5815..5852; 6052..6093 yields 0.070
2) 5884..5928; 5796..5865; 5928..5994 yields 0.353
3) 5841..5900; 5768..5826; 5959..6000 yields 0.265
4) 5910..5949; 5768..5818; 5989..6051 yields 0.110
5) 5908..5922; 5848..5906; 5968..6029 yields -0.113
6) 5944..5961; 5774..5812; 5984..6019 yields 0.072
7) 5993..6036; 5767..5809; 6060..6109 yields 0.031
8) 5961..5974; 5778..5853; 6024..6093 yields 0.115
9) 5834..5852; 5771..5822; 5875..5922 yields -0.150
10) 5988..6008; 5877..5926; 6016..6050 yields -0.053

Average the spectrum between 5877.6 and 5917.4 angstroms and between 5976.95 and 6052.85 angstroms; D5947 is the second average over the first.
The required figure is 1.57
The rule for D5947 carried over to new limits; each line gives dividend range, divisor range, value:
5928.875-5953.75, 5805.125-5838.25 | 0.91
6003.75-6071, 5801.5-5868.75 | 1.05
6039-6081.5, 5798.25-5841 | 1.05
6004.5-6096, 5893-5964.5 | 1.23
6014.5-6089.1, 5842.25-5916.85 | 1.35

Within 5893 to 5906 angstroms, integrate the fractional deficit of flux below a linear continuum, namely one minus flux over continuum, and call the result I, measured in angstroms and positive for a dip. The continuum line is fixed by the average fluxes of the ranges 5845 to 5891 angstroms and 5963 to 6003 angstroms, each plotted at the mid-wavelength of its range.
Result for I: 4.7 angstroms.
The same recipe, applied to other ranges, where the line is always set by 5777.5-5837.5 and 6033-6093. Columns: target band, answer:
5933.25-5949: 1.55 angstroms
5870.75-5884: 2.49 angstroms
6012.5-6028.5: 0.51 angstroms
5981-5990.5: 0.56 angstroms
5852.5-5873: 2.15 angstroms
